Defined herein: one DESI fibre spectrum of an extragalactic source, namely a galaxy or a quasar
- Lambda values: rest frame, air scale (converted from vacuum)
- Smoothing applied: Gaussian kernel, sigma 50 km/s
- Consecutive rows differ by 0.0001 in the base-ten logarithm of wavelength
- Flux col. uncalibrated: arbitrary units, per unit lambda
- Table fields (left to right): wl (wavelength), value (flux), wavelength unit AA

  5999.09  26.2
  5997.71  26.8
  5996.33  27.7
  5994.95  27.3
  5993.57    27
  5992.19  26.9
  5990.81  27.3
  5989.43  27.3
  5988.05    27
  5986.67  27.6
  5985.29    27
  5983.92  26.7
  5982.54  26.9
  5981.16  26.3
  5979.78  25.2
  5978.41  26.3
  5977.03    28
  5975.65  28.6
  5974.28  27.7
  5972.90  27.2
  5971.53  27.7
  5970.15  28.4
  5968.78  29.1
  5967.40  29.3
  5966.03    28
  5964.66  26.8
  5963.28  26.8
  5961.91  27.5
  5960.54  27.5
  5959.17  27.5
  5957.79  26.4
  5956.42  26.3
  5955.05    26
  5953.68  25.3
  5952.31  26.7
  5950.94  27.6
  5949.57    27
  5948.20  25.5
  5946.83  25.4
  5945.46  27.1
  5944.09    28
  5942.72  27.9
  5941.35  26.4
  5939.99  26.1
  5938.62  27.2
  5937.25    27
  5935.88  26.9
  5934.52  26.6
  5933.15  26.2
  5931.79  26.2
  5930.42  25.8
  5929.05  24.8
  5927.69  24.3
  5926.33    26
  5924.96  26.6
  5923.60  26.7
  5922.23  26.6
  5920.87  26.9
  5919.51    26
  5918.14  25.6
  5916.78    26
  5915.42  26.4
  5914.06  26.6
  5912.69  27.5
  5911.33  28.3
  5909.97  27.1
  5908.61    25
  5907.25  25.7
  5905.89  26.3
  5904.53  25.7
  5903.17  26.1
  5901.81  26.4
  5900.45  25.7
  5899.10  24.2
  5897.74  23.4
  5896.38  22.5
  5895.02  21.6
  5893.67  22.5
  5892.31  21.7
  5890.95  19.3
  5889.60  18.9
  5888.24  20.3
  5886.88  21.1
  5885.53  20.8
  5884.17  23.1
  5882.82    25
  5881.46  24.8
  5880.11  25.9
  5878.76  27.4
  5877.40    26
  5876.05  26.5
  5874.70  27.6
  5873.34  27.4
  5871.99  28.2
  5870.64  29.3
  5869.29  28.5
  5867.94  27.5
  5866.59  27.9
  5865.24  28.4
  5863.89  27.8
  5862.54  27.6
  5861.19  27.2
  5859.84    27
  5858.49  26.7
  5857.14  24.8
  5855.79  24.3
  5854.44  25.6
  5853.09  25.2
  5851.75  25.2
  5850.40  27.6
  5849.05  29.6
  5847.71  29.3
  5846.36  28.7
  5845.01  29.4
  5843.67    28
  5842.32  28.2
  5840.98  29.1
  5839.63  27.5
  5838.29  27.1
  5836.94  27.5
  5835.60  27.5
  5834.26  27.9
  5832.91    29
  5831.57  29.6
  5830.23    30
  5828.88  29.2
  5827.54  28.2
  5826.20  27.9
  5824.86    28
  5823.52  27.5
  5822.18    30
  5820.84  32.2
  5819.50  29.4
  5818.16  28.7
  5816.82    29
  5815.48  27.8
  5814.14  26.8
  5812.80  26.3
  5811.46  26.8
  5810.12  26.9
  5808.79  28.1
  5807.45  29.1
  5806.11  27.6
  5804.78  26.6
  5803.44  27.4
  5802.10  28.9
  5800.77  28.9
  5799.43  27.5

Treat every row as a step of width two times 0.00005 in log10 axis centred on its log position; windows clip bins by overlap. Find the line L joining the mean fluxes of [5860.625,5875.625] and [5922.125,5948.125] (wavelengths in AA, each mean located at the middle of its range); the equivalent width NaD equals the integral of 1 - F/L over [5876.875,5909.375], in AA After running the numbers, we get 4.31 AA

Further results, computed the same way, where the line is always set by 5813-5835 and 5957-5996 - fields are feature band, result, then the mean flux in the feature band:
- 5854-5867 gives 0.77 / 26.7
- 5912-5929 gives 1.00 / 26.2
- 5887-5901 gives 3.07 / 21.9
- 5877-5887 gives 1.36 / 24.4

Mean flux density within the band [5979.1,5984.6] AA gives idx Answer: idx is 26.2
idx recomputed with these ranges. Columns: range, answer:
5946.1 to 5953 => 26.4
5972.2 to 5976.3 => 27.9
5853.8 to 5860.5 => 25.7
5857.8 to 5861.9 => 26.9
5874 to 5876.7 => 27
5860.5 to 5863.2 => 27.4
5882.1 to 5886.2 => 23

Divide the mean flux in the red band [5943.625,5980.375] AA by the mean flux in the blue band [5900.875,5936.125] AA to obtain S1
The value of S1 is 1.0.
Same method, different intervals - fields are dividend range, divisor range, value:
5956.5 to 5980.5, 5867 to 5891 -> 1.10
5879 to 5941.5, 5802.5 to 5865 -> 0.90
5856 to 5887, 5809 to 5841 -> 0.93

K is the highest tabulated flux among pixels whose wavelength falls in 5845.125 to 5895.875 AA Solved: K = 29.6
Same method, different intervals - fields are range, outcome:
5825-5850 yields 30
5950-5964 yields 27.6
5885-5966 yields 28.3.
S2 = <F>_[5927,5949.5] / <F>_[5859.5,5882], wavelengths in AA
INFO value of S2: 0.96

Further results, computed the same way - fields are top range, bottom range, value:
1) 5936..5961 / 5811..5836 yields 0.94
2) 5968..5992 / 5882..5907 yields 1.18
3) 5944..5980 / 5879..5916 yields 1.12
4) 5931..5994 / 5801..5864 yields 0.97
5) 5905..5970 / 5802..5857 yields 0.95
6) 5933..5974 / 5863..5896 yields 1.09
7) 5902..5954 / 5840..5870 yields 0.96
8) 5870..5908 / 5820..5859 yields 0.87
